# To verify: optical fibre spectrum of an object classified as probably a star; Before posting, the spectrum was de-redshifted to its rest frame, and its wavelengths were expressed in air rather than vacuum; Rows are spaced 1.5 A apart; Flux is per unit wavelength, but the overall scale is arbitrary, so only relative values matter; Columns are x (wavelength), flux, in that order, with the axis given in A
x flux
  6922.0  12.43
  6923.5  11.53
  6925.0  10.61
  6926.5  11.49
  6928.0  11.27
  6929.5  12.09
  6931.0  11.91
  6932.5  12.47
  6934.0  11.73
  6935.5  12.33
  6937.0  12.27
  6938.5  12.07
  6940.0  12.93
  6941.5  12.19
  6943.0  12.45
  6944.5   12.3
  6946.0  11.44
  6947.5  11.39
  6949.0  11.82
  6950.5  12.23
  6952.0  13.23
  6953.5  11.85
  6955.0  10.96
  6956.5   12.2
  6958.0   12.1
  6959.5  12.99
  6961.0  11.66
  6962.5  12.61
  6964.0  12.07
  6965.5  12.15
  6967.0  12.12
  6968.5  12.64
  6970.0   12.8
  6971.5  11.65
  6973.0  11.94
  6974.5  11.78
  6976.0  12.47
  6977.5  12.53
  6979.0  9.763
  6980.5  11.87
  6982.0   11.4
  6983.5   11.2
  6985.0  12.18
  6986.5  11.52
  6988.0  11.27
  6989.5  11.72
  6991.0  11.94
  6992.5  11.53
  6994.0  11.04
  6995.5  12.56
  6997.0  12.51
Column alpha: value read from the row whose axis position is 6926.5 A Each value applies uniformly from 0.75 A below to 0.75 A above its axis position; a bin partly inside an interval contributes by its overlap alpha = 11.49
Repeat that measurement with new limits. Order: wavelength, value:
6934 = 11.73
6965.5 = 12.15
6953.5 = 11.85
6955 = 10.96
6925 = 10.61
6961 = 11.66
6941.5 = 12.19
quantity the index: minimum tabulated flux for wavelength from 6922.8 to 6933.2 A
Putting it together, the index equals 10.61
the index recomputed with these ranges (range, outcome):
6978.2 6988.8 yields 9.763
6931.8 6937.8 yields 11.73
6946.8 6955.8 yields 10.96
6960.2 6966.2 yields 11.66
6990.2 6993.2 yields 11.53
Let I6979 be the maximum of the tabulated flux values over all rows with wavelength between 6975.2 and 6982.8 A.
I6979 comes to 12.53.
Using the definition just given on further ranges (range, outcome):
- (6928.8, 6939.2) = 12.47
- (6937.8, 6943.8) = 12.93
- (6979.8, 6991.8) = 12.18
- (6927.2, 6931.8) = 12.09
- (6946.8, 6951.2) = 12.23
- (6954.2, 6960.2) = 12.99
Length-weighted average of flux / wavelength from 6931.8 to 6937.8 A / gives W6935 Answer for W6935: 12.2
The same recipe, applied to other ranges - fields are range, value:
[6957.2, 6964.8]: 12.3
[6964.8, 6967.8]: 12.1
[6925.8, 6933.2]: 11.8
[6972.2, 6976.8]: 12.1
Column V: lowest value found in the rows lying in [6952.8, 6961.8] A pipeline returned 10.96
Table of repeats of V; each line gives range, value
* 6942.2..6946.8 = 11.44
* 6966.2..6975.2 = 11.65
